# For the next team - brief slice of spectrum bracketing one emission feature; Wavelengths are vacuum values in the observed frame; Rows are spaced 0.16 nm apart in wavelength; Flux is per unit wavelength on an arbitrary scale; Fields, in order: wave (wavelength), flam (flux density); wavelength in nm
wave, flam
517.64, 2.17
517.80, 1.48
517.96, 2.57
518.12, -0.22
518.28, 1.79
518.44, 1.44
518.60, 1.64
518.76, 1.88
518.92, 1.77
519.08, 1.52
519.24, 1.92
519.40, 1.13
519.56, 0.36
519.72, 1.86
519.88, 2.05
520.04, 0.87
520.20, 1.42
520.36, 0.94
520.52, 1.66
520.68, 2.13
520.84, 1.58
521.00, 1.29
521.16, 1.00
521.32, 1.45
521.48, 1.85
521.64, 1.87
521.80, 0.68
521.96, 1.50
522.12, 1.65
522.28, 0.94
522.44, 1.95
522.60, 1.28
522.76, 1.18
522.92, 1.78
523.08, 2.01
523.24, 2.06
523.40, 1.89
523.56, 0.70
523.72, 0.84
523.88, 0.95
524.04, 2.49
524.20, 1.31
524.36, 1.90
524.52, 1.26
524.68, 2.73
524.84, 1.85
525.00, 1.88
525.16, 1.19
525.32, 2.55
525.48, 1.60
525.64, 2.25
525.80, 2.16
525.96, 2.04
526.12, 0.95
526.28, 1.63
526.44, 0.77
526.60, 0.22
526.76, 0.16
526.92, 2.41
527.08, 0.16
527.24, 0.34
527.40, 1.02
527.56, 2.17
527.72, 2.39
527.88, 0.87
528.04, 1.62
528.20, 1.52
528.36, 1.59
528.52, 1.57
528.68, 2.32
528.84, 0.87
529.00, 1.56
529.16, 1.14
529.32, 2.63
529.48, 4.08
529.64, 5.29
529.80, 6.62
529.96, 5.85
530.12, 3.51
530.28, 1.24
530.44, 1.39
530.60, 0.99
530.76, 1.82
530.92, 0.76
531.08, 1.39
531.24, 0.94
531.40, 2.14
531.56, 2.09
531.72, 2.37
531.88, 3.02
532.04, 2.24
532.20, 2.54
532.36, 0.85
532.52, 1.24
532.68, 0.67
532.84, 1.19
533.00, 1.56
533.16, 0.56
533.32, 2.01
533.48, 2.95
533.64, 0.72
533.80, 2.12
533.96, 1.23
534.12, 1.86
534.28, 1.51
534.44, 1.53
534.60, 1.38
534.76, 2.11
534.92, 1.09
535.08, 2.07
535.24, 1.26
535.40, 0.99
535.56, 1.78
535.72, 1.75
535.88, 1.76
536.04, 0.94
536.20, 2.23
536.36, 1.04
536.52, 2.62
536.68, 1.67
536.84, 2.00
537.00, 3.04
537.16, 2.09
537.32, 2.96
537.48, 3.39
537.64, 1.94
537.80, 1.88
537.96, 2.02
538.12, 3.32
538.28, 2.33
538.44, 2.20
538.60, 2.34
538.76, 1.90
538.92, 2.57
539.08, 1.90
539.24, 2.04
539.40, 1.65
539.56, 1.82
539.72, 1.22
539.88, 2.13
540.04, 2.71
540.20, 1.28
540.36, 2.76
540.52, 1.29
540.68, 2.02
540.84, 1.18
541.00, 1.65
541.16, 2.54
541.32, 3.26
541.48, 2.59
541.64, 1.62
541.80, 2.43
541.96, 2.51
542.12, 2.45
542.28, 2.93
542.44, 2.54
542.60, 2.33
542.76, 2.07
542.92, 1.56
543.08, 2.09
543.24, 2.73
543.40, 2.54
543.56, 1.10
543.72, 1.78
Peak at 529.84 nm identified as [O II] 3727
